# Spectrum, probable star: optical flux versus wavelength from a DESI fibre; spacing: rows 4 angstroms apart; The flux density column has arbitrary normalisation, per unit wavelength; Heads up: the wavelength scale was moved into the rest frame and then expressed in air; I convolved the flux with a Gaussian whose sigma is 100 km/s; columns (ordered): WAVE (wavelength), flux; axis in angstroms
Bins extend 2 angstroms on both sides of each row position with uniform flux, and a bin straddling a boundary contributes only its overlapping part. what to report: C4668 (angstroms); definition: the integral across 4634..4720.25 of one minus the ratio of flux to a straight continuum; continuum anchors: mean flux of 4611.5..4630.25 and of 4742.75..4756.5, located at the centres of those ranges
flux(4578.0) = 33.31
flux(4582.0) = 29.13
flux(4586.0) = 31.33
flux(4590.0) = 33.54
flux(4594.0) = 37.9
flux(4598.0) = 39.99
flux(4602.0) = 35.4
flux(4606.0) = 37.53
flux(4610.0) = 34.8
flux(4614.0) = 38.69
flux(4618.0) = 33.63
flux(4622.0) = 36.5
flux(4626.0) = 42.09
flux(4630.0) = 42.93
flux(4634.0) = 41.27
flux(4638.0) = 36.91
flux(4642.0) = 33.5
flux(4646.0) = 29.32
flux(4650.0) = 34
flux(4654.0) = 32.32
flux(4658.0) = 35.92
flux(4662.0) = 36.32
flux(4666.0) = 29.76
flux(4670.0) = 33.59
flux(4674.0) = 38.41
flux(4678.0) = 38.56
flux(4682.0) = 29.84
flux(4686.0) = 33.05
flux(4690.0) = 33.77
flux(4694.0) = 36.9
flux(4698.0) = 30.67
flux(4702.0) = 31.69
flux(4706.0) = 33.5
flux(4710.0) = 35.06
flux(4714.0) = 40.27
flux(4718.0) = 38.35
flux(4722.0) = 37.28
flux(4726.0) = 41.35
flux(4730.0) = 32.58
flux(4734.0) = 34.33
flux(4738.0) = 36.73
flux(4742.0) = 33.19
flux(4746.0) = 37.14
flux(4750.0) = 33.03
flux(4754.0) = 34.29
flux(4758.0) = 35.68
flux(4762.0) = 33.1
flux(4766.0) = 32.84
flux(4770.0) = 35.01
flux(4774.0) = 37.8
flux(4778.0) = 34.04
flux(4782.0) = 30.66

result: 5.1 angstroms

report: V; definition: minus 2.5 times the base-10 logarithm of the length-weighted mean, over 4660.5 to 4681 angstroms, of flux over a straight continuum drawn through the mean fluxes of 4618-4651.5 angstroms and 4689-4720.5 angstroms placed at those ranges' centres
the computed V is 0.03 mag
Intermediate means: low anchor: 36.9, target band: 35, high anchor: 35.1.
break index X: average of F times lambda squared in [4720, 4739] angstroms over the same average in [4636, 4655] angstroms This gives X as 1.14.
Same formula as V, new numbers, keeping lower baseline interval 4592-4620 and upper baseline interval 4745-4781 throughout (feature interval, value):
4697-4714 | 0.053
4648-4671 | 0.076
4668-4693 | 0.035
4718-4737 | -0.046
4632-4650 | 0.038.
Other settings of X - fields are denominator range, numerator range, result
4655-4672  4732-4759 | 1.07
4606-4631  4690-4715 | 0.94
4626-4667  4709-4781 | 1.04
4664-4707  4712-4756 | 1.10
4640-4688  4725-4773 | 1.07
